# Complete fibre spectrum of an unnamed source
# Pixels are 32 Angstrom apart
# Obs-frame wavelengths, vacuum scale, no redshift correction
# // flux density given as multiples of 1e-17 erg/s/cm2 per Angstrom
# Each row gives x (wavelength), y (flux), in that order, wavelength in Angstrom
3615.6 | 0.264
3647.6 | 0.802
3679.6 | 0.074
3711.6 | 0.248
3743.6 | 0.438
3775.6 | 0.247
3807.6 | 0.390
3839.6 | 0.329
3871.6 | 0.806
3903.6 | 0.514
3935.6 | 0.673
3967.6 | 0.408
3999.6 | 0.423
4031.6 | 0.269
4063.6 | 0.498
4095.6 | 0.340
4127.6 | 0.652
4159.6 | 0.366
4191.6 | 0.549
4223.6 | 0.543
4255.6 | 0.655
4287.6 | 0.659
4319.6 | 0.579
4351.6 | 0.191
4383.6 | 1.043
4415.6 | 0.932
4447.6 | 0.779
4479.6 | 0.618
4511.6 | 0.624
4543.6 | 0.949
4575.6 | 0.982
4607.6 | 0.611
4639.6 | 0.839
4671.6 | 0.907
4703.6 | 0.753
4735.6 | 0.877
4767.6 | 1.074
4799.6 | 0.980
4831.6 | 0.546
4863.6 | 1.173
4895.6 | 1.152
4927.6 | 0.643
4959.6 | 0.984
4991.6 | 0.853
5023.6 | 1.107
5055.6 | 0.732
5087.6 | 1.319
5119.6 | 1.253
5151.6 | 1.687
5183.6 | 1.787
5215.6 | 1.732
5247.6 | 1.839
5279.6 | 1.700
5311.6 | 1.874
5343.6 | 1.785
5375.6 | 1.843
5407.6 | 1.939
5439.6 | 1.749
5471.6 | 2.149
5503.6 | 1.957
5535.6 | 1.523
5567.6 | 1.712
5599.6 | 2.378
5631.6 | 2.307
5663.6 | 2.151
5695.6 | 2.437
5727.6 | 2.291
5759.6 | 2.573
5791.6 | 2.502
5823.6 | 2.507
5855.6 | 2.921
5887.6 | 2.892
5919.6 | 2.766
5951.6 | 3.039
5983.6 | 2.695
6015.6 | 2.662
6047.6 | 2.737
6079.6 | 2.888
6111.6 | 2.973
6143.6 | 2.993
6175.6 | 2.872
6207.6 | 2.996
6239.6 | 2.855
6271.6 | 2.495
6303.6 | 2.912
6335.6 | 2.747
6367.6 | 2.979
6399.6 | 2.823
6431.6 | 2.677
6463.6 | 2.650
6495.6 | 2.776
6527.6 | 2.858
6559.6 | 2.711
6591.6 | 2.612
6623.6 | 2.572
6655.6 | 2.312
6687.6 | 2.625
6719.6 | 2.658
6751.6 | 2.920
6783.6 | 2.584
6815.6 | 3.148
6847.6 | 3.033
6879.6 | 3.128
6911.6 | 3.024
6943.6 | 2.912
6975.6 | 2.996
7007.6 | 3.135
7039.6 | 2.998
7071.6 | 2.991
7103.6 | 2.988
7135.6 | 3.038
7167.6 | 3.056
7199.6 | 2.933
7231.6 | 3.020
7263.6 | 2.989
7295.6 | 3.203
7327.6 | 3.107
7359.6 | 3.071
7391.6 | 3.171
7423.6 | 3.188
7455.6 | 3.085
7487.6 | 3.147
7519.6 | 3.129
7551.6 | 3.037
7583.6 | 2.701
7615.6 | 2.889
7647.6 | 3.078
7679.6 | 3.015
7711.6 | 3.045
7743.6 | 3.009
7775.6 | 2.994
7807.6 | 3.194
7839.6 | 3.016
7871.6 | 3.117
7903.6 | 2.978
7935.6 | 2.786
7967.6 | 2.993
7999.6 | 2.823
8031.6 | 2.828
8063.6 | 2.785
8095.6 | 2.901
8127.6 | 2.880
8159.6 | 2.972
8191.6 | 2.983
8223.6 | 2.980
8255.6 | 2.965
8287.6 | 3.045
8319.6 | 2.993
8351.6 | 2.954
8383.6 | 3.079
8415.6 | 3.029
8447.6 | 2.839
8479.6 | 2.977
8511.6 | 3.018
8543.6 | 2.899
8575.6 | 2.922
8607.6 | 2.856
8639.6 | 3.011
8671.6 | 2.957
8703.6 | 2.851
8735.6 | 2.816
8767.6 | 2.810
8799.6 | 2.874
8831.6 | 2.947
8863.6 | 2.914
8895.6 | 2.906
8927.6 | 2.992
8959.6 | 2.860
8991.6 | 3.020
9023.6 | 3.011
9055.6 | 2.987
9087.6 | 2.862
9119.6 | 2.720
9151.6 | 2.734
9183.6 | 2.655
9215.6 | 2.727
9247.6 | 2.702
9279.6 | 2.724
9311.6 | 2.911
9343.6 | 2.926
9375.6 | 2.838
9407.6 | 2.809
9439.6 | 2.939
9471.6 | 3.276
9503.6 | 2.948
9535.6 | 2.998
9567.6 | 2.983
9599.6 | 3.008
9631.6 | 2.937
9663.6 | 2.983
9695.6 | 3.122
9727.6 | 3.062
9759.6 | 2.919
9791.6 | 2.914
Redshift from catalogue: 0.29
